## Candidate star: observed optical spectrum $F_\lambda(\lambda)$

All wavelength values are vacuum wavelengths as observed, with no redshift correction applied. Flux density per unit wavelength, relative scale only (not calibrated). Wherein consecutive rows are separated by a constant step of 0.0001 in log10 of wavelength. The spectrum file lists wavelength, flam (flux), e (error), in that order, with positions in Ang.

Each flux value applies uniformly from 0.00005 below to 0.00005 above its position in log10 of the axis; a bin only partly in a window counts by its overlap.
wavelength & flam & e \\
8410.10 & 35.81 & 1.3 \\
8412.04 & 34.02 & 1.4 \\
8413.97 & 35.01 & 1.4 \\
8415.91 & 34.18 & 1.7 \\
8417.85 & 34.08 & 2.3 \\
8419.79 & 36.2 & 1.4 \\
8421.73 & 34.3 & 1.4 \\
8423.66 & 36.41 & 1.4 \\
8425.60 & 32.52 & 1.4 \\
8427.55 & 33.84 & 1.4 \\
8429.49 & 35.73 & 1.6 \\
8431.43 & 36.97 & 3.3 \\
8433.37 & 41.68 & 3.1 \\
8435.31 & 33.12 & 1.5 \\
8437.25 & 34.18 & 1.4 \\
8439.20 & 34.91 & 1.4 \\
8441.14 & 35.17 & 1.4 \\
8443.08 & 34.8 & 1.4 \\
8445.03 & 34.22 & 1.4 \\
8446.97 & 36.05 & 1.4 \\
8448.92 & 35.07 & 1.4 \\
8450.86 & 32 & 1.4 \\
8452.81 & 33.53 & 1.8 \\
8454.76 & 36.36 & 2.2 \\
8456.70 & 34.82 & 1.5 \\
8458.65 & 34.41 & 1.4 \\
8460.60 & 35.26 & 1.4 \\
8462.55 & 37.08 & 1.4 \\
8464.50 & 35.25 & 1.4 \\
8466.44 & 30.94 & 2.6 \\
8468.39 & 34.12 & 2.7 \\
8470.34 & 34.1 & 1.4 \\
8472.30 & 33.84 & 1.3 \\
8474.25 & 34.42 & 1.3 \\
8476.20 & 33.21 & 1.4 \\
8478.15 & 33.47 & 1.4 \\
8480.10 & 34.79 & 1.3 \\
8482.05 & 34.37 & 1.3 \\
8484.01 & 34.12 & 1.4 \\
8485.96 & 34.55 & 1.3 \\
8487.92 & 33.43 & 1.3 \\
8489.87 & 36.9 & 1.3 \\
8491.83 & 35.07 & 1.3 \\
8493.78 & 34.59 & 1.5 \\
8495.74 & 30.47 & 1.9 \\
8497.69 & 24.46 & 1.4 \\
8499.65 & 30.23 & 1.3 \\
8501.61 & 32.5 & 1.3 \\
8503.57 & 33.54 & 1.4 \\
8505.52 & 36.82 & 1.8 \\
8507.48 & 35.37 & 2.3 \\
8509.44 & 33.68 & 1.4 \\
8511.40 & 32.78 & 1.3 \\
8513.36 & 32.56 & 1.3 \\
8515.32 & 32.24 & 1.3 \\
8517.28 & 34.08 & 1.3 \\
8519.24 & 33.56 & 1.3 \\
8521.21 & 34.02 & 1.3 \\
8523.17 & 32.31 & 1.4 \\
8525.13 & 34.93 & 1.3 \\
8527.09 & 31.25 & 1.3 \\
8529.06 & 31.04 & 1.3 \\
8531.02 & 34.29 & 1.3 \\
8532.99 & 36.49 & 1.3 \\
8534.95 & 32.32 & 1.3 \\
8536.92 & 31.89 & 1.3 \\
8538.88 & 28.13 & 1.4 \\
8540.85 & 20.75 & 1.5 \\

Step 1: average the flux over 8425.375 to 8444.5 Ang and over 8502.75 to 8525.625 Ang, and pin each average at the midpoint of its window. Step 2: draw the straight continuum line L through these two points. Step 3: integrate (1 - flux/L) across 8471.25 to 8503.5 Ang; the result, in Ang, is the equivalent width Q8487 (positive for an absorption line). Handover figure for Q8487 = 1.1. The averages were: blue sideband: 35.4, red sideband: 33.8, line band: 33.2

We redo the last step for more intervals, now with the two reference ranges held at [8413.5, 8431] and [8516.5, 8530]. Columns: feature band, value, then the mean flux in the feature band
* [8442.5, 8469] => -0.3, 34.6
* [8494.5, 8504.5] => 0.9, 30.3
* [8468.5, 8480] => 0.0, 33.9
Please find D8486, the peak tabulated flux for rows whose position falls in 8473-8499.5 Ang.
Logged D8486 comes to 36.9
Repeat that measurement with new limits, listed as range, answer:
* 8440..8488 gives 37.08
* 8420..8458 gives 41.68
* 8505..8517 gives 36.82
